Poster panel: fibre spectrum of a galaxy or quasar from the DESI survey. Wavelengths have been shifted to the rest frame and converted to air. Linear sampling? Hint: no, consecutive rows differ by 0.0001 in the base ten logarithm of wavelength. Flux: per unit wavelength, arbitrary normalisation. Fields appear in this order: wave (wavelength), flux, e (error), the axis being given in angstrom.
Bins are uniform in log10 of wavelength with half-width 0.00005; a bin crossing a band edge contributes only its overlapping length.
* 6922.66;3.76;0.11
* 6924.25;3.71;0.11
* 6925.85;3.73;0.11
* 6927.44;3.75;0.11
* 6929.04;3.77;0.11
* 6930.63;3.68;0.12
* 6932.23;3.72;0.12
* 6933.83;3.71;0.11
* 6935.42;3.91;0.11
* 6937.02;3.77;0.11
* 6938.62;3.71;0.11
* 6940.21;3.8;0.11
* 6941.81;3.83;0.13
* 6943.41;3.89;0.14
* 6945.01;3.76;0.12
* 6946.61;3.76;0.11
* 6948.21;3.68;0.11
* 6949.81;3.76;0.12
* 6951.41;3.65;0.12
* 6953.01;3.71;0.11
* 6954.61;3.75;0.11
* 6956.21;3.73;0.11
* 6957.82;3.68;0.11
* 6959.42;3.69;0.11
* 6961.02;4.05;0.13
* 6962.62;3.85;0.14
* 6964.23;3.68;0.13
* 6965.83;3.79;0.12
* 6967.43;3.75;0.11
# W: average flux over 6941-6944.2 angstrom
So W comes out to 3.86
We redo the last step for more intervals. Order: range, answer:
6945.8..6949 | 3.72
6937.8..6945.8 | 3.8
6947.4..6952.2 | 3.7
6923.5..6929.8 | 3.74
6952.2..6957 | 3.73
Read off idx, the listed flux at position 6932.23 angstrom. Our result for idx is 3.72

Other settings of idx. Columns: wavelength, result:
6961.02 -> 4.05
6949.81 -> 3.76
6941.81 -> 3.83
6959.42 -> 3.69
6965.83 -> 3.79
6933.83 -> 3.71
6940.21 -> 3.8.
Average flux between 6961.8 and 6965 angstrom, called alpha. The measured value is 3.76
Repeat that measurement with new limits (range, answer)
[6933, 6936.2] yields 3.81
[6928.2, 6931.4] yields 3.73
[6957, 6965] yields 3.79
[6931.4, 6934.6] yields 3.71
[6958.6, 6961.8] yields 3.87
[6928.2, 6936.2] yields 3.76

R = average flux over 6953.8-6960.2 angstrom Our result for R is 3.71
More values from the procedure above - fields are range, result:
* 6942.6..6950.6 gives 3.77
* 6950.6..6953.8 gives 3.68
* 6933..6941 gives 3.78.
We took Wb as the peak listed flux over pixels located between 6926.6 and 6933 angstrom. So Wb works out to 3.77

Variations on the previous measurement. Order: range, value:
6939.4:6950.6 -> 3.89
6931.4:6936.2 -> 3.91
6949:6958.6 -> 3.76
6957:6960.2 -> 3.69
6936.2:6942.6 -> 3.83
